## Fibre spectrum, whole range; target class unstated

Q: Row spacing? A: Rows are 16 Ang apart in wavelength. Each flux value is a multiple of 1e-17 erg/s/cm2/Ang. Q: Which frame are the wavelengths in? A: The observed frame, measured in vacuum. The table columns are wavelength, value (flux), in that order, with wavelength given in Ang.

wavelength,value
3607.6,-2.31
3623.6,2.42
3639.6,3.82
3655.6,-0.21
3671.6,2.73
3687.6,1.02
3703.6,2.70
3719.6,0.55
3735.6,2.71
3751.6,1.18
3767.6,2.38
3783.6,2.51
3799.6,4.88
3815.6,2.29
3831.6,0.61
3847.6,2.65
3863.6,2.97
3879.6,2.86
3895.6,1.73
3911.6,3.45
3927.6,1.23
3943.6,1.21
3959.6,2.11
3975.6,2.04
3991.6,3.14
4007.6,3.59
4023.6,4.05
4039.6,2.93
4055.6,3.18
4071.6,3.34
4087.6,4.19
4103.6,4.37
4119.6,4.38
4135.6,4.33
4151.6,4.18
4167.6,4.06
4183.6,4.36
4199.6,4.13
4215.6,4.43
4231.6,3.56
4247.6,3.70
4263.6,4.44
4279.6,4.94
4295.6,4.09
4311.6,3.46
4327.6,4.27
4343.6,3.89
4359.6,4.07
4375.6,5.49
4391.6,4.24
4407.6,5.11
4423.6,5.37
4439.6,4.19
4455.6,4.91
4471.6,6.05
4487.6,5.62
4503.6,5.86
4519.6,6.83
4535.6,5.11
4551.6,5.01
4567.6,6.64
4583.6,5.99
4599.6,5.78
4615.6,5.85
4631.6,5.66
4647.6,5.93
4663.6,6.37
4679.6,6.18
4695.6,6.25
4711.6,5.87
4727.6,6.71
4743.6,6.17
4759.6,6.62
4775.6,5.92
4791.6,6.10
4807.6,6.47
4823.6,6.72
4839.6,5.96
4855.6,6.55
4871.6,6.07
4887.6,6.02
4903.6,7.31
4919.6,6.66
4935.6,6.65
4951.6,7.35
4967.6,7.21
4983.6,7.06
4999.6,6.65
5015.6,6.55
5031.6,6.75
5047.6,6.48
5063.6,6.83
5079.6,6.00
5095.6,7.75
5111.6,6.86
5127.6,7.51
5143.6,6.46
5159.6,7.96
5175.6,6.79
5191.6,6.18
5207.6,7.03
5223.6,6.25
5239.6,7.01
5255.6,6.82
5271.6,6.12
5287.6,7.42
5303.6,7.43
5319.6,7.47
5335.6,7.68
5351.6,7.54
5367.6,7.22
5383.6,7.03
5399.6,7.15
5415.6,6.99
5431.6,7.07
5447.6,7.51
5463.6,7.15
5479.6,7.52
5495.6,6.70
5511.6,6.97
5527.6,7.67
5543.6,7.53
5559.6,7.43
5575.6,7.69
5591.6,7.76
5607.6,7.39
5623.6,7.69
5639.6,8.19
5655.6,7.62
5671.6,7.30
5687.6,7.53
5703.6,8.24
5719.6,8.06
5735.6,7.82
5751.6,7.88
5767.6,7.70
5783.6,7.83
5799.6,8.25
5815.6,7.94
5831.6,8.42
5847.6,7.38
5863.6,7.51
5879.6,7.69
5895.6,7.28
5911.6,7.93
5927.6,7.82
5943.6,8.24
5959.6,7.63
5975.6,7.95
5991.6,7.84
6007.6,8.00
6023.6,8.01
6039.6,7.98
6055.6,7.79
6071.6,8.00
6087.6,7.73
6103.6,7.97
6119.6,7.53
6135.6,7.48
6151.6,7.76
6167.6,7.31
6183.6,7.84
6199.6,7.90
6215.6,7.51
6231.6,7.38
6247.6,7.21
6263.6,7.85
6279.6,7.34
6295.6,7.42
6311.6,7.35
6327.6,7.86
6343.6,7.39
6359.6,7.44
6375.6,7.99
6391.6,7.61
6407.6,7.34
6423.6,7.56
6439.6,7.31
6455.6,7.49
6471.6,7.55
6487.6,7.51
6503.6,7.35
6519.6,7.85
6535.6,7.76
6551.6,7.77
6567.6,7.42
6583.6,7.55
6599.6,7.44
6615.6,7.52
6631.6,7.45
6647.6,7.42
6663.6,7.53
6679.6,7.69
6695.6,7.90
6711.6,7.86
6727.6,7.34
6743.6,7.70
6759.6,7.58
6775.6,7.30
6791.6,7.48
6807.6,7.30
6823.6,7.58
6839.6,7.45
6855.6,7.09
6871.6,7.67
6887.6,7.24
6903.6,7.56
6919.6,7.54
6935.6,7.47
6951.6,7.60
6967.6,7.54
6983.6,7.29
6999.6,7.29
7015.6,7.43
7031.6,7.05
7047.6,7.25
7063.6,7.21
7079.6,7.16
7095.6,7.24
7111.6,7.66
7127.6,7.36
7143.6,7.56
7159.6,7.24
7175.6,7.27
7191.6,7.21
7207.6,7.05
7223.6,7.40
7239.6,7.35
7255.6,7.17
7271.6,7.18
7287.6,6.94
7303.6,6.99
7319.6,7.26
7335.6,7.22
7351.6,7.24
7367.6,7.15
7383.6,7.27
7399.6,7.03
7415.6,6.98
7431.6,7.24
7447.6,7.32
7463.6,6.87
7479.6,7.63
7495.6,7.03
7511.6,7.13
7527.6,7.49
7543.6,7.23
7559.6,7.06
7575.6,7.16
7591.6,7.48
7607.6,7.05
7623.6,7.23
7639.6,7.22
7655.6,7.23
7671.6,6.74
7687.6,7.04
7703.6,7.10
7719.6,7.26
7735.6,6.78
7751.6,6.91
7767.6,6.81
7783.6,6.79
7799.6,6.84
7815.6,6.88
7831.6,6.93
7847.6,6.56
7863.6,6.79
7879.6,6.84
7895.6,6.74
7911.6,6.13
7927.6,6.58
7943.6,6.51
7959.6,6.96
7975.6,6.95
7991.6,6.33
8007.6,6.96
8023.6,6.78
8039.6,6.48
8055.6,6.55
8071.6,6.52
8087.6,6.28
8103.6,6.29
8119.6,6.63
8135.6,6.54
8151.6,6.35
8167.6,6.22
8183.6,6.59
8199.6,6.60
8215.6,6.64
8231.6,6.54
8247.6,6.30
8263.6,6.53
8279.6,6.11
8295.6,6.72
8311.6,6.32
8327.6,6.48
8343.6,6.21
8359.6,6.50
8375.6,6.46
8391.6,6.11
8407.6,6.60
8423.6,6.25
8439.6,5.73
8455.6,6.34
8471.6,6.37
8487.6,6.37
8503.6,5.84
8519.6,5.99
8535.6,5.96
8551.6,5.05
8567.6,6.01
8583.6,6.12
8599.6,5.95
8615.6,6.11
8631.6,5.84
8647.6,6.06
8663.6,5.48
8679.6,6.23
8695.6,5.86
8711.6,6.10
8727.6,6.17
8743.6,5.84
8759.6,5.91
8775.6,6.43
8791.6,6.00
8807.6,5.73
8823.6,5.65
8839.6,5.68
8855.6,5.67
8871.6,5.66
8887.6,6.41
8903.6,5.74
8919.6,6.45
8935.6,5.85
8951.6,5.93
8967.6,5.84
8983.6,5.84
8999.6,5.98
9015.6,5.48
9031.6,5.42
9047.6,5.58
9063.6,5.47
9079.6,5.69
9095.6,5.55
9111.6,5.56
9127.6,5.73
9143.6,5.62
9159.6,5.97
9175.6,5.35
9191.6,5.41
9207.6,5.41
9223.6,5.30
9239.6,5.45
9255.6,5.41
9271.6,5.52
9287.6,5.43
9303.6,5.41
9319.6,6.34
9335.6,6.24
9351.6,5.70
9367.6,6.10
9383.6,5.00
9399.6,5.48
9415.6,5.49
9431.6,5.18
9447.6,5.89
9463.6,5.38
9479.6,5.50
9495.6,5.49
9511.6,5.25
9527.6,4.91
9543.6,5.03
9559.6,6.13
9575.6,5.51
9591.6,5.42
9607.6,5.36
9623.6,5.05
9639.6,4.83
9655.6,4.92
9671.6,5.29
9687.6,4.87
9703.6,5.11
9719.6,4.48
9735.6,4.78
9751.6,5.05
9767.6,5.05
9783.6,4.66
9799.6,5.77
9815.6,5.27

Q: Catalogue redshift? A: 0.000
